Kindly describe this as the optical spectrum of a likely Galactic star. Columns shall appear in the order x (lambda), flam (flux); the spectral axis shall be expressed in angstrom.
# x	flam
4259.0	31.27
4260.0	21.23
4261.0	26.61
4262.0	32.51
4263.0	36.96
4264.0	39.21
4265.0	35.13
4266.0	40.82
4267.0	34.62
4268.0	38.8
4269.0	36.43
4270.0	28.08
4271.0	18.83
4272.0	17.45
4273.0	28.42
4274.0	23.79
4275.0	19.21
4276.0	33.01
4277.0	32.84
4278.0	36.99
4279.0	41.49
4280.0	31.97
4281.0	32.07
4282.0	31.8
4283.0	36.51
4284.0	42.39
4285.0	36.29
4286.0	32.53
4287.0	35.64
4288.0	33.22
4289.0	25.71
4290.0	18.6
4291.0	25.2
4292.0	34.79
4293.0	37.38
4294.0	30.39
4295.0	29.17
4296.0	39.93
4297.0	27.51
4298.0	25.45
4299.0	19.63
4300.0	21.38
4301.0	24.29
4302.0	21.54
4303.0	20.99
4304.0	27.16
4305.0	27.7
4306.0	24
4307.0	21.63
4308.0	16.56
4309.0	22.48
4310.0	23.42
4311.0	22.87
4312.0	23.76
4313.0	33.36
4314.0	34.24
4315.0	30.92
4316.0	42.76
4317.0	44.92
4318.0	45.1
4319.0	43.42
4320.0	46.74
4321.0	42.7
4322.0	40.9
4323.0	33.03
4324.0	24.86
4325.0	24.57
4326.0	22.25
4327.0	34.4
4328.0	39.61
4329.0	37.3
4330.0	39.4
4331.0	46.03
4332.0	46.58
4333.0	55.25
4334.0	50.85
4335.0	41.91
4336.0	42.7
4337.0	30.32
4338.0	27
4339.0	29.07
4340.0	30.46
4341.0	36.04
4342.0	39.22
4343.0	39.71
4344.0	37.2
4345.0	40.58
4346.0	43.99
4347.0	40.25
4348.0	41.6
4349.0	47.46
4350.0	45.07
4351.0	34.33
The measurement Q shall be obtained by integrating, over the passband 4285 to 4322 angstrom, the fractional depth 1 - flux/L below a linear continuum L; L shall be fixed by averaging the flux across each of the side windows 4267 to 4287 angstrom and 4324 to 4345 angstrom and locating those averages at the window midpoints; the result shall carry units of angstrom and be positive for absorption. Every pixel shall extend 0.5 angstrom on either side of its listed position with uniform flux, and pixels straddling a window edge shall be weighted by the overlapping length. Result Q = 4.5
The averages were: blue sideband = 31.7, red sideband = 37.3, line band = 30.2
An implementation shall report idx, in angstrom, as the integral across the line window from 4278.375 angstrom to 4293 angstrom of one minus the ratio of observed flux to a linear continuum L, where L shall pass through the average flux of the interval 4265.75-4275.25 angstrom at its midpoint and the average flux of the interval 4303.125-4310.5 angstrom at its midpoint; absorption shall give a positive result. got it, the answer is -3.7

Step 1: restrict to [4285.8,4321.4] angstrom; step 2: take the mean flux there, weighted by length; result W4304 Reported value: 29.9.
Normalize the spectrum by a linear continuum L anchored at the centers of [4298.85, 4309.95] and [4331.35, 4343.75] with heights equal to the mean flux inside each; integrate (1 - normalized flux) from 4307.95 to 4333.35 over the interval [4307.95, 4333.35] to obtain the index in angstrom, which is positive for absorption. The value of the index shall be -3.9 angstrom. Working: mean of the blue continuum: 22.6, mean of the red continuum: 39.1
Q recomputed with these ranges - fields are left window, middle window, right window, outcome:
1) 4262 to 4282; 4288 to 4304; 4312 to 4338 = 3.59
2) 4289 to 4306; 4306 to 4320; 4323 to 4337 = 0.52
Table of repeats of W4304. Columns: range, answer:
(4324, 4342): 37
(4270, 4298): 30.7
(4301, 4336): 33.9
